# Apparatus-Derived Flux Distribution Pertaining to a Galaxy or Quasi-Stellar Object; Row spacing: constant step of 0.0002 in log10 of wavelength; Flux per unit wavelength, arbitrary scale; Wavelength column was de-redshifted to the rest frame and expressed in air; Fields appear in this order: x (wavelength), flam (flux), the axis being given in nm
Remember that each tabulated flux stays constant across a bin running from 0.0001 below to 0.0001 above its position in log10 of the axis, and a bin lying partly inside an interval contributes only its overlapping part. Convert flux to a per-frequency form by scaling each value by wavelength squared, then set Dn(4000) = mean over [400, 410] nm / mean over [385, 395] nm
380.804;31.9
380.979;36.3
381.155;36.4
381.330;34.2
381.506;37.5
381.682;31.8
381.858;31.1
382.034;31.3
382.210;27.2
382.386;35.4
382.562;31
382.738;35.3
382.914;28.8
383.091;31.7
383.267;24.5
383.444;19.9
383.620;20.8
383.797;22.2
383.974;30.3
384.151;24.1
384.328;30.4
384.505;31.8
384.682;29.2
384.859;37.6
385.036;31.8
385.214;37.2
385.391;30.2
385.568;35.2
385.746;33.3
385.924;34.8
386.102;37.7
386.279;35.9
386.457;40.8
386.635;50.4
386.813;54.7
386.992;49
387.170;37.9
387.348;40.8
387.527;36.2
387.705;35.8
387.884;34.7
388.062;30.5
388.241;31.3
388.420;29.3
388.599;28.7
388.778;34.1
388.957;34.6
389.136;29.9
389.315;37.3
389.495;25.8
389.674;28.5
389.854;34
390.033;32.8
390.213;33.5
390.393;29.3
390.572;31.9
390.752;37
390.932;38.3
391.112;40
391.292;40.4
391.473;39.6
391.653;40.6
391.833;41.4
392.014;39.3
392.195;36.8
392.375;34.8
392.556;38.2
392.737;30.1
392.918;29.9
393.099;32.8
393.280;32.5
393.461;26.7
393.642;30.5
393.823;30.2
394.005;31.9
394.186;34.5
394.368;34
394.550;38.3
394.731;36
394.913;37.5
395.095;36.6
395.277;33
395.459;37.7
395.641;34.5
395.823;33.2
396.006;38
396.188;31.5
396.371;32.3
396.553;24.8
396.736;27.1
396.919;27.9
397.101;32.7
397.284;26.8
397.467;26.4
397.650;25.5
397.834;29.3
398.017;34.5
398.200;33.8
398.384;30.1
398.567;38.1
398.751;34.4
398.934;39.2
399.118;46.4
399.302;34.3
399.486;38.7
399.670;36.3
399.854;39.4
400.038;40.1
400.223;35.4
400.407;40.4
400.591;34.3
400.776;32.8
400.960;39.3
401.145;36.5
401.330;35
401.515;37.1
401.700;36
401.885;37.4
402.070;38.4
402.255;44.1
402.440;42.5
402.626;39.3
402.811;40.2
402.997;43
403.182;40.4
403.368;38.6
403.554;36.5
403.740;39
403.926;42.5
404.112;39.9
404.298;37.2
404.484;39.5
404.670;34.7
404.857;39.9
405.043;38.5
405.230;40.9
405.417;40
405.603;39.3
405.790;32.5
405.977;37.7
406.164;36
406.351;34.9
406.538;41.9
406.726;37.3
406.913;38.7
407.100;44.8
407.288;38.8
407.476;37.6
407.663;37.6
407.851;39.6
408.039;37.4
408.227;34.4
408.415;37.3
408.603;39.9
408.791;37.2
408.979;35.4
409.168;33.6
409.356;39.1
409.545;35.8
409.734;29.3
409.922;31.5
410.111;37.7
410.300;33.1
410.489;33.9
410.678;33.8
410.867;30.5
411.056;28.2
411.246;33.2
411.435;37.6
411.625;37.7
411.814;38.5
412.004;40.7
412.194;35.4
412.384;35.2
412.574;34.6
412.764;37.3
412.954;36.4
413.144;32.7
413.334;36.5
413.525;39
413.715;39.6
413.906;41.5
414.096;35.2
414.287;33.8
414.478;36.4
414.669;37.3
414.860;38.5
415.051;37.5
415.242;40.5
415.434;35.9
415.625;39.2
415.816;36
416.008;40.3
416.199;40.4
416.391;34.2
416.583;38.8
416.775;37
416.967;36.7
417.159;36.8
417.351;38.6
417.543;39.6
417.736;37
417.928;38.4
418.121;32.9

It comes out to 1.16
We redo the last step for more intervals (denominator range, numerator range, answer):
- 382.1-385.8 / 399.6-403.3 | 1.41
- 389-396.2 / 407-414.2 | 1.15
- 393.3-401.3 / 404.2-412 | 1.14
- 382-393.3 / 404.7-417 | 1.22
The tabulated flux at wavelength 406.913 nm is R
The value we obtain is 38.7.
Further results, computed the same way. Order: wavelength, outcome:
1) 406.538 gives 41.9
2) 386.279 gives 35.9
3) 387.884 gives 34.7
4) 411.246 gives 33.2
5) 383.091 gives 31.7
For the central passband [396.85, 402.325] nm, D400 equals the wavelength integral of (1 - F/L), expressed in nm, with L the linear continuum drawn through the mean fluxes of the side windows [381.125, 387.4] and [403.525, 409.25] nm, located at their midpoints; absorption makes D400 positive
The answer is 0.21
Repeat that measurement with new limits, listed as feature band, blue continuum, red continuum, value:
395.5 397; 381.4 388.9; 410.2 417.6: 0.140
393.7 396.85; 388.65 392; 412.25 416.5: 0.170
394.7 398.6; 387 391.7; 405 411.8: 0.362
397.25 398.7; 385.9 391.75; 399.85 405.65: 0.269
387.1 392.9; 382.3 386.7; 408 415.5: -0.350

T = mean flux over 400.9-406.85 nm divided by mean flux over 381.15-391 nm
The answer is 1.16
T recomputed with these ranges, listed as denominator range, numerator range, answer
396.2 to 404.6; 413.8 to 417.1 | 1.04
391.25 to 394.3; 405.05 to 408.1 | 1.11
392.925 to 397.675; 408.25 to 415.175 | 1.12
